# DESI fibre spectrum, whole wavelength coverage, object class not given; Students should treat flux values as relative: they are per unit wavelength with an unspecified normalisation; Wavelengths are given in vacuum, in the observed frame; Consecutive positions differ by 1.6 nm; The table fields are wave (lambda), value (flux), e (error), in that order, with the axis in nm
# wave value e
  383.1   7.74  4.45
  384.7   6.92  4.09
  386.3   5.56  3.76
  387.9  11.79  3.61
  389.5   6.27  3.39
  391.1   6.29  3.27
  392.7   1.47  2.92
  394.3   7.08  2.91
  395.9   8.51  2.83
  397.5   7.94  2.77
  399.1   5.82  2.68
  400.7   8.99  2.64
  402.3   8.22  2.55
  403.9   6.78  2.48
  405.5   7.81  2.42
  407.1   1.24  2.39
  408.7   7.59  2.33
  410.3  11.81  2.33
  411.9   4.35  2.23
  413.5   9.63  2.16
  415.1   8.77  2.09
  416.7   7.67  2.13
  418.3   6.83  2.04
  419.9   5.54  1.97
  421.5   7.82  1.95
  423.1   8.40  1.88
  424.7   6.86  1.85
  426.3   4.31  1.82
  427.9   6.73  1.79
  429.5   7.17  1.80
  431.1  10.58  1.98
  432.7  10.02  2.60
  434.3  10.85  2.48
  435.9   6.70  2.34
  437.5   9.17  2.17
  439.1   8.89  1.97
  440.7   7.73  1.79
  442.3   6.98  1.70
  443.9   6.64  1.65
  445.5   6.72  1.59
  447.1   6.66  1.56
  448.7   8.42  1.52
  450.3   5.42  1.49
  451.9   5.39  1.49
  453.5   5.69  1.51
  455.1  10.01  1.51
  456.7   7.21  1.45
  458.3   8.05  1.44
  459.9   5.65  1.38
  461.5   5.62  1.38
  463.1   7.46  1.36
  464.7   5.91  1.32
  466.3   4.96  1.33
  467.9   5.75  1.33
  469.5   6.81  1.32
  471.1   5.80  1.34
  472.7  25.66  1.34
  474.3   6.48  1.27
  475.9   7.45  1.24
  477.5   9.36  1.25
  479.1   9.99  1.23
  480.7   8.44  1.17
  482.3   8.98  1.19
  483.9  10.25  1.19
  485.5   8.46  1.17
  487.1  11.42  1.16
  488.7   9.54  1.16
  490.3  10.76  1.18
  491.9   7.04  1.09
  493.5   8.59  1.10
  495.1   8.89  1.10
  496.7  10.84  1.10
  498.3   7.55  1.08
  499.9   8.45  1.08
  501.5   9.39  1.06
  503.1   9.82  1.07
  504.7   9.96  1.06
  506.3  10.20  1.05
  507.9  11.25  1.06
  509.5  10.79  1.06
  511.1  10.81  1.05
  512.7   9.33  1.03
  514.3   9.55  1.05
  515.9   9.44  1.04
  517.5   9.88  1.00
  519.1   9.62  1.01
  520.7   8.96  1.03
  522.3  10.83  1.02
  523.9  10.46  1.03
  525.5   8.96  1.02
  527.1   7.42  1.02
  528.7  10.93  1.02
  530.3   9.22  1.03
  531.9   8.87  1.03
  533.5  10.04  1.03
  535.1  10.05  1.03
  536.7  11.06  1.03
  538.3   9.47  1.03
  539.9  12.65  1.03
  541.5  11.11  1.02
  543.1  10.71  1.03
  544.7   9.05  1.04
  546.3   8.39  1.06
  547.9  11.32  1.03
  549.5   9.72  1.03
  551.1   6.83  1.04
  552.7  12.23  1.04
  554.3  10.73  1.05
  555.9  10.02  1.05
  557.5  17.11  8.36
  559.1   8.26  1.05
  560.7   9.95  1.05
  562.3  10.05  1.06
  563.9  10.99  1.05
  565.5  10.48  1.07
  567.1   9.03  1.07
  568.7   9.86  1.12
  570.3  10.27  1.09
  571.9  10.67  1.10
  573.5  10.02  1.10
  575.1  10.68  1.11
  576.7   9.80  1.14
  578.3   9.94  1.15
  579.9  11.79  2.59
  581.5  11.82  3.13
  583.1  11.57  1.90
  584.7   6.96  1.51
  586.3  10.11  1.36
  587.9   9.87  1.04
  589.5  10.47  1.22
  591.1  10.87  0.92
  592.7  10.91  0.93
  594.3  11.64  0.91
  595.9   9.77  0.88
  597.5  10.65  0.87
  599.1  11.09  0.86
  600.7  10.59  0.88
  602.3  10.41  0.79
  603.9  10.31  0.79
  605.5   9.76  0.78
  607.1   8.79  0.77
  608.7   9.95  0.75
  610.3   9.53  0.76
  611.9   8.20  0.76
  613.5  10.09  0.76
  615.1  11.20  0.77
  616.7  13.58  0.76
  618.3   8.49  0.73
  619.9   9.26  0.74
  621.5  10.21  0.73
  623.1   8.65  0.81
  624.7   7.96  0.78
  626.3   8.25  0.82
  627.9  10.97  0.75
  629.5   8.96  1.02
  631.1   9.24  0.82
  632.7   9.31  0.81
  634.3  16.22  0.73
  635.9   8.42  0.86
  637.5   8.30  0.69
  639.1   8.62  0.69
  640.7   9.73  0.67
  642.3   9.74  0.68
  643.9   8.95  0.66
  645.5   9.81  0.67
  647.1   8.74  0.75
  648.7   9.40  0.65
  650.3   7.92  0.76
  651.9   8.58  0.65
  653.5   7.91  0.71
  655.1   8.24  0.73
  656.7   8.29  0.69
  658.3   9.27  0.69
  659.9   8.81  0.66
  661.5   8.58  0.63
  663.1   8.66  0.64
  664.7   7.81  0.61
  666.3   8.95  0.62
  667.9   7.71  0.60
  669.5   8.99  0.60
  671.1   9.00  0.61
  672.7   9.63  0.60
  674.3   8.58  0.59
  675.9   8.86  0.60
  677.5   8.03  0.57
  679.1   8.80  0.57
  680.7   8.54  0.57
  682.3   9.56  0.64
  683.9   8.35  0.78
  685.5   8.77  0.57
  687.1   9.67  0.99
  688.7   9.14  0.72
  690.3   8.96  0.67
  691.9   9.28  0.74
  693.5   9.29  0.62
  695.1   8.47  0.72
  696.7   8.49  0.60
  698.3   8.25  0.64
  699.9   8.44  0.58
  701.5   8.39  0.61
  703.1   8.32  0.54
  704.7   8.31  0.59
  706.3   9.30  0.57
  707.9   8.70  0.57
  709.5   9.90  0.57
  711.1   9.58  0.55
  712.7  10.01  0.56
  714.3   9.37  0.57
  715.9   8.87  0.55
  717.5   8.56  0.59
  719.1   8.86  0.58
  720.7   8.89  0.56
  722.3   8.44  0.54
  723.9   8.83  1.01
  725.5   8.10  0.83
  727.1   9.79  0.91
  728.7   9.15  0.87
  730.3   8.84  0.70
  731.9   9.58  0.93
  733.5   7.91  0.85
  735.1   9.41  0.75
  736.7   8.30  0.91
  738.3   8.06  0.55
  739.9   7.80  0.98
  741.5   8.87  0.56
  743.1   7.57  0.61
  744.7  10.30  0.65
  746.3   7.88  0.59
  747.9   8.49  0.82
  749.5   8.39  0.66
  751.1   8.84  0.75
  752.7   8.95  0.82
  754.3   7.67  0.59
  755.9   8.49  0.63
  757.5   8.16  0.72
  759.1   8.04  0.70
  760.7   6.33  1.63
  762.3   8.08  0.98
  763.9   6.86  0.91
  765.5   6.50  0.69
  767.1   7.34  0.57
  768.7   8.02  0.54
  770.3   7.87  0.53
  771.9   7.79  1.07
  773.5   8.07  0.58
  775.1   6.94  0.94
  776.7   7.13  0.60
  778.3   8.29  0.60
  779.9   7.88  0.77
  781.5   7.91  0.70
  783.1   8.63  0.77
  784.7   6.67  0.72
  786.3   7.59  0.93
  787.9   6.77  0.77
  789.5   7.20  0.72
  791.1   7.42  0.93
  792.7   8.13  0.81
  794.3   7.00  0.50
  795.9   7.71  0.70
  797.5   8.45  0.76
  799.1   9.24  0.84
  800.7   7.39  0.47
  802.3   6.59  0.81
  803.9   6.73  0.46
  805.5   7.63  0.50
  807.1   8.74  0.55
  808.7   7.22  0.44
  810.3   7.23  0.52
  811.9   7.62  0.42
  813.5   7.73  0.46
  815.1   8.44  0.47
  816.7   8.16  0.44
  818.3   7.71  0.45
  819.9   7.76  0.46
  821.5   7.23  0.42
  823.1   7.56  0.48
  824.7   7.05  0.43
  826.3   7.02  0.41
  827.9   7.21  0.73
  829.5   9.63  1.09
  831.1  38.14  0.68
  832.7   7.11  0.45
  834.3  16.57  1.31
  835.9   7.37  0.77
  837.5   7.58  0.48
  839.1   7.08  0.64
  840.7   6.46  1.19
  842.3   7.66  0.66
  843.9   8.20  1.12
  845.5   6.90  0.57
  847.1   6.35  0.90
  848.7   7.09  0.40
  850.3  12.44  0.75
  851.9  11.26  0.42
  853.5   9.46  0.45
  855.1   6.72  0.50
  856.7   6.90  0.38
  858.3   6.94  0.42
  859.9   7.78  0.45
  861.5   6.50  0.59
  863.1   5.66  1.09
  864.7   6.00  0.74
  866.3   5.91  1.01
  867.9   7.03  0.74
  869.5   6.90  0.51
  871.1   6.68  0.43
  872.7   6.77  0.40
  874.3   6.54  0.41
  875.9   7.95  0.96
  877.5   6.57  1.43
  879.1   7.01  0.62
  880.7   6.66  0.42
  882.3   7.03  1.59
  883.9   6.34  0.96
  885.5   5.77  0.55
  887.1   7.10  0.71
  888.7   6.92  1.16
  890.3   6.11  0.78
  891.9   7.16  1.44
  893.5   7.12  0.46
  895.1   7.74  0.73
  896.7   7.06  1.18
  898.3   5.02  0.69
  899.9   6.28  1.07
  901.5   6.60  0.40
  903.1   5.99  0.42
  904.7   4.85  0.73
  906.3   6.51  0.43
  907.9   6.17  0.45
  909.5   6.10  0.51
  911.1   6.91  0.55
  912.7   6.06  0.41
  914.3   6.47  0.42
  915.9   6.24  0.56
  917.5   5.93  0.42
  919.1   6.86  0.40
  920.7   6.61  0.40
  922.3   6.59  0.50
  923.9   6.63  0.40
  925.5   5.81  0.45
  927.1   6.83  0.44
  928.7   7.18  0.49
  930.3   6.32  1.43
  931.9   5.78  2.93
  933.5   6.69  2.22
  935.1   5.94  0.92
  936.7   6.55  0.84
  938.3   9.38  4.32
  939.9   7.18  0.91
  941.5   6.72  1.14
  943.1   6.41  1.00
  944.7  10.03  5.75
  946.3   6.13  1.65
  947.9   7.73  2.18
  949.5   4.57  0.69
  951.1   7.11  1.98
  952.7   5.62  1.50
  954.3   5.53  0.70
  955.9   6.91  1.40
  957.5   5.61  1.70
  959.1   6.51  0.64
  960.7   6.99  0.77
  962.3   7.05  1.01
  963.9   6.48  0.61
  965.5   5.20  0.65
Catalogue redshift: 0.267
